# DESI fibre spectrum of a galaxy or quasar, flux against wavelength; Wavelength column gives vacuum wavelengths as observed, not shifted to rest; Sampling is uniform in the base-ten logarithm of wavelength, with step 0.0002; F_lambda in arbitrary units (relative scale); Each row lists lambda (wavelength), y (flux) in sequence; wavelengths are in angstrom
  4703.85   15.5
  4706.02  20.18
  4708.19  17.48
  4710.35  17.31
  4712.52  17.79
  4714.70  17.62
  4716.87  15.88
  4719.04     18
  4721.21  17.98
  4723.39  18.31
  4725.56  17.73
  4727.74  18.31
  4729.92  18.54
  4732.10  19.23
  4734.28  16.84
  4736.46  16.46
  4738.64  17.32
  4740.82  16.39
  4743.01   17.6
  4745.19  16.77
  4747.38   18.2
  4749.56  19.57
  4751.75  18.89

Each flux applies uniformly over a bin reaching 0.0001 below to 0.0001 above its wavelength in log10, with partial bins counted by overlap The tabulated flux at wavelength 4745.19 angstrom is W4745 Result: 16.77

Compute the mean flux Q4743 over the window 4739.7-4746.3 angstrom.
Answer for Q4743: 16.9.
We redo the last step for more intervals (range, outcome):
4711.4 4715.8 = 17.7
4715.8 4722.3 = 17.3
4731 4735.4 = 18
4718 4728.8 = 18.1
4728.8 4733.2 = 18.9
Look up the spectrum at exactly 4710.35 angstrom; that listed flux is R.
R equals 17.31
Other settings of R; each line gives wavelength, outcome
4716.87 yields 15.88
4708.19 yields 17.48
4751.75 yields 18.89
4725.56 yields 17.73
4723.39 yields 18.31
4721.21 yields 17.98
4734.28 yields 16.84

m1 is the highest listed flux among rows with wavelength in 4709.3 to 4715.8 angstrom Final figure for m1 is 17.79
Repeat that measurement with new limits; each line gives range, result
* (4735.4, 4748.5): 18.2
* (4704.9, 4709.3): 20.18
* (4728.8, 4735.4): 19.23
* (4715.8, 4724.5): 18.31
